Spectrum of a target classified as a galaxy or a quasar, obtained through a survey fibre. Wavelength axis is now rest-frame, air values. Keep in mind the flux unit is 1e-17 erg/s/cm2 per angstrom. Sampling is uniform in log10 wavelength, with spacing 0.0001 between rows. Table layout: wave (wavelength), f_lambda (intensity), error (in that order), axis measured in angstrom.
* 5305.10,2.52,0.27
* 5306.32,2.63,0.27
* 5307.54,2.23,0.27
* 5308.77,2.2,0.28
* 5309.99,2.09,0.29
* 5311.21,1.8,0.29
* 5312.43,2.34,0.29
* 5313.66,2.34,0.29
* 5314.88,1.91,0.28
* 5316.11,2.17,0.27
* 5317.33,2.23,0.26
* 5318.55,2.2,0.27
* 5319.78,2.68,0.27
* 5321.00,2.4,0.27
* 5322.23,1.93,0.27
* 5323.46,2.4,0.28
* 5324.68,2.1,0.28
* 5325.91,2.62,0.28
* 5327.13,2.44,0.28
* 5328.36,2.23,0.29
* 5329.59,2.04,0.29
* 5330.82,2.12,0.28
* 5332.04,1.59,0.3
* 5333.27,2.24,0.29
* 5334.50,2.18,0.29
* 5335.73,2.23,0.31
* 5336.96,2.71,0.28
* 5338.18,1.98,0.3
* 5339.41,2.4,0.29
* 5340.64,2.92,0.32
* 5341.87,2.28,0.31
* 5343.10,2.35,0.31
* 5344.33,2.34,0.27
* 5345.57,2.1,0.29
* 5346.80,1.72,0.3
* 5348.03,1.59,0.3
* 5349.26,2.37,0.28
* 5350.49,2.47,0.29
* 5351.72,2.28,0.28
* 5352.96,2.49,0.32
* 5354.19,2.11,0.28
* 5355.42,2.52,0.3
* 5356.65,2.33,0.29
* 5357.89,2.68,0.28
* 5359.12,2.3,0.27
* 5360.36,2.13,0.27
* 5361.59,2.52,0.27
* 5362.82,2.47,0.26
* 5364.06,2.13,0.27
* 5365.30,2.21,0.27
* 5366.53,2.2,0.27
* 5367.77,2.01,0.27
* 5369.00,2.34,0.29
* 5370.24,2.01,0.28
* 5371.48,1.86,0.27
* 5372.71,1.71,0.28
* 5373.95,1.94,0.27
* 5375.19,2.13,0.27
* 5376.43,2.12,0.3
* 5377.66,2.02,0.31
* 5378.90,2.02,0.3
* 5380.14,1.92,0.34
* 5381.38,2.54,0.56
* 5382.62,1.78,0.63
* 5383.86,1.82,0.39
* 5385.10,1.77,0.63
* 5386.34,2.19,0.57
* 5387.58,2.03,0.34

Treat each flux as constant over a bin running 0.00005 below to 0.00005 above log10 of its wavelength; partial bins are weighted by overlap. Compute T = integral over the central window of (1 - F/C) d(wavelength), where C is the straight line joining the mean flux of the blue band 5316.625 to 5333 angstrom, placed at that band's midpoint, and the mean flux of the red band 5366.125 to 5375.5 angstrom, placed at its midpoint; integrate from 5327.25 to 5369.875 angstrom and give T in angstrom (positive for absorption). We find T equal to -2.7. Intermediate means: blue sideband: 2.23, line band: 2.25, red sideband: 2.02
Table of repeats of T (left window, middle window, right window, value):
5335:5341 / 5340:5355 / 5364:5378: 0.41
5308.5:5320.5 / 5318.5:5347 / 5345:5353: -1.44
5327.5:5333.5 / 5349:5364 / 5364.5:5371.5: -1.99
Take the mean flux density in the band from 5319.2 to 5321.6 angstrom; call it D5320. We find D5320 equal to 2.54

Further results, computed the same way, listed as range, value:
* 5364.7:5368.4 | 2.14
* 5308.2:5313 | 2.11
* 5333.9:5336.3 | 2.2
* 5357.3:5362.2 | 2.41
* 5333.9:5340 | 2.3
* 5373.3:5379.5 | 2.04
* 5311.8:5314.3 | 2.33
